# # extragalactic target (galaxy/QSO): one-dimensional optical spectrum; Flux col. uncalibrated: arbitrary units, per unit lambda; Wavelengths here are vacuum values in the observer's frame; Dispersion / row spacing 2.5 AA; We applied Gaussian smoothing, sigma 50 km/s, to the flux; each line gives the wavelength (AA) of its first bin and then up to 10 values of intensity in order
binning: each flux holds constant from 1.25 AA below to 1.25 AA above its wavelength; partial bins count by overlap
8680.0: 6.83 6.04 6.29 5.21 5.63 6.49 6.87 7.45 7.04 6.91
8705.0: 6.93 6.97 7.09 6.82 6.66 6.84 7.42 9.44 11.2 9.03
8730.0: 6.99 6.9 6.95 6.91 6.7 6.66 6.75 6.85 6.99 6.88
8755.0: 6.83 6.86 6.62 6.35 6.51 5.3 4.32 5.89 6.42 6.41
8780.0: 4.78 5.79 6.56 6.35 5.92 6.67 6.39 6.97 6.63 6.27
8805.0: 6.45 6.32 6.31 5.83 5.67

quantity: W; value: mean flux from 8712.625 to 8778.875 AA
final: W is 6.94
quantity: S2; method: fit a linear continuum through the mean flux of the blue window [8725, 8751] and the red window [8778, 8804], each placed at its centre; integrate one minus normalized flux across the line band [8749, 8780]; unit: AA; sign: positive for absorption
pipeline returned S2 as 2.5 AA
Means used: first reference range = 7.27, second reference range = 6.24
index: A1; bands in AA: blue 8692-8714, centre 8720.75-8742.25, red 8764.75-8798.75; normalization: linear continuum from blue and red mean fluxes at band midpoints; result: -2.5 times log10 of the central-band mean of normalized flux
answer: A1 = -0.20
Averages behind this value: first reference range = 6.96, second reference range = 6.01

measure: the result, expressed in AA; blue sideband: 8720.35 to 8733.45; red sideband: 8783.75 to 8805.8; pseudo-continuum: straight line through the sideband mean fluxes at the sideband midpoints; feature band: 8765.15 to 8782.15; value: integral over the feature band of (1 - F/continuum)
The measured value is 3.7 AA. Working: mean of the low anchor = 8.66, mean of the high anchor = 6.47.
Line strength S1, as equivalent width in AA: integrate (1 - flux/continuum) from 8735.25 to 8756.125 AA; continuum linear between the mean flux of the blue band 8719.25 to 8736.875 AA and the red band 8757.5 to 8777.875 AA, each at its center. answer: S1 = 1.2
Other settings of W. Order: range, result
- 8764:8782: 5.65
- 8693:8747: 7.34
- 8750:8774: 6.22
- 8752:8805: 6.22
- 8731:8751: 6.84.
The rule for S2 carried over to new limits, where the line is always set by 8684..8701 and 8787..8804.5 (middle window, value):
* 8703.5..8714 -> -0.8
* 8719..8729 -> -4.4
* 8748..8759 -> -0.7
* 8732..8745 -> -0.8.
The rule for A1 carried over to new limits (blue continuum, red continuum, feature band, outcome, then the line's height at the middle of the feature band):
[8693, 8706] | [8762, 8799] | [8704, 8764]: -0.10 mag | 6.6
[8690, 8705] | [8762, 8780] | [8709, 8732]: -0.21 mag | 6.51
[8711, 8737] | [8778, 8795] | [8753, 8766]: 0.03 mag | 6.81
